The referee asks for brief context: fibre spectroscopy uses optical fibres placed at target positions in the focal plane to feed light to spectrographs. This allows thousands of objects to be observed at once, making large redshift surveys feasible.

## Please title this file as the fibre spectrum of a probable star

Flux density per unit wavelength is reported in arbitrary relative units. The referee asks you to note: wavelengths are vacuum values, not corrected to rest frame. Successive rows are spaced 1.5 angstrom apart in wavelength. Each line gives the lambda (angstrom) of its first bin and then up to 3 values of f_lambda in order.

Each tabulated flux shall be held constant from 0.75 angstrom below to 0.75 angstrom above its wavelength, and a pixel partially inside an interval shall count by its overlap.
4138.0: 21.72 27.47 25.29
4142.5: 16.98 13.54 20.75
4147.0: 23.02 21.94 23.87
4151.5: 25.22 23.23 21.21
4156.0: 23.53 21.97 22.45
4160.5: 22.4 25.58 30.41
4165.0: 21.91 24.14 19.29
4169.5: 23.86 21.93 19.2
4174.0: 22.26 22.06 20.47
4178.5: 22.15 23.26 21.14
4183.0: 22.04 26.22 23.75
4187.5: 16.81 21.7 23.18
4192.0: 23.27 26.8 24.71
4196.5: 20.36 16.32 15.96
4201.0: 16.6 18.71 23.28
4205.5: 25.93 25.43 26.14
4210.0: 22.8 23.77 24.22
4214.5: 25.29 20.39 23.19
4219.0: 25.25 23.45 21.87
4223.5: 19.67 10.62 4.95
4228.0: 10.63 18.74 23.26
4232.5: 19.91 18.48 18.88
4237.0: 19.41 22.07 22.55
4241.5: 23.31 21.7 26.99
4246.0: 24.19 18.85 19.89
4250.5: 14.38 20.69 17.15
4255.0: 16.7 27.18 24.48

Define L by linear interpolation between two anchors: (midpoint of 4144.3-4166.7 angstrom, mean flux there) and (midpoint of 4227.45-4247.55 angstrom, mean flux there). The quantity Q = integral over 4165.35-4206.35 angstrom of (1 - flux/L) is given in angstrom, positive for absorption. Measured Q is 1.2 angstrom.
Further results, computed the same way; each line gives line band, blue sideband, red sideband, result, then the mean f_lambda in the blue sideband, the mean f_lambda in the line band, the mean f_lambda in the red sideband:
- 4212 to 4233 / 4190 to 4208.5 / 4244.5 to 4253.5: 1.6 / 21.9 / 19.4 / 20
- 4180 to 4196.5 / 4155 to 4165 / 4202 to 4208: 0.7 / 24.1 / 22.9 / 23.6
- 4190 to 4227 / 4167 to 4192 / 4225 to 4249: -1.4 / 21.9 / 21.4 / 19.3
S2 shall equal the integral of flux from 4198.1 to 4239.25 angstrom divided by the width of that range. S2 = 20.3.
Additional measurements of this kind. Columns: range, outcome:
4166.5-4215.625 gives 22.2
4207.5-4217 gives 23.8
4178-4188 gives 22.3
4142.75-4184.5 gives 22.3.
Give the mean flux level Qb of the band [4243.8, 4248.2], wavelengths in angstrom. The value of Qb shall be 23.4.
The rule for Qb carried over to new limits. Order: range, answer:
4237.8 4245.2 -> 23.3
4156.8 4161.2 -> 22.3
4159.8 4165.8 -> 25.1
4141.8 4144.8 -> 15.3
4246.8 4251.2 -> 17.7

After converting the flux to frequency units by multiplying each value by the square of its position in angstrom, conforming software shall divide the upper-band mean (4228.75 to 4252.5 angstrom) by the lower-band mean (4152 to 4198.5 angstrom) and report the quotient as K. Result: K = 1.0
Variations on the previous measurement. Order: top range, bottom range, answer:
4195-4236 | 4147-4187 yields 0.91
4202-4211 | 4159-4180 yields 1.07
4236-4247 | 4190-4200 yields 1.07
